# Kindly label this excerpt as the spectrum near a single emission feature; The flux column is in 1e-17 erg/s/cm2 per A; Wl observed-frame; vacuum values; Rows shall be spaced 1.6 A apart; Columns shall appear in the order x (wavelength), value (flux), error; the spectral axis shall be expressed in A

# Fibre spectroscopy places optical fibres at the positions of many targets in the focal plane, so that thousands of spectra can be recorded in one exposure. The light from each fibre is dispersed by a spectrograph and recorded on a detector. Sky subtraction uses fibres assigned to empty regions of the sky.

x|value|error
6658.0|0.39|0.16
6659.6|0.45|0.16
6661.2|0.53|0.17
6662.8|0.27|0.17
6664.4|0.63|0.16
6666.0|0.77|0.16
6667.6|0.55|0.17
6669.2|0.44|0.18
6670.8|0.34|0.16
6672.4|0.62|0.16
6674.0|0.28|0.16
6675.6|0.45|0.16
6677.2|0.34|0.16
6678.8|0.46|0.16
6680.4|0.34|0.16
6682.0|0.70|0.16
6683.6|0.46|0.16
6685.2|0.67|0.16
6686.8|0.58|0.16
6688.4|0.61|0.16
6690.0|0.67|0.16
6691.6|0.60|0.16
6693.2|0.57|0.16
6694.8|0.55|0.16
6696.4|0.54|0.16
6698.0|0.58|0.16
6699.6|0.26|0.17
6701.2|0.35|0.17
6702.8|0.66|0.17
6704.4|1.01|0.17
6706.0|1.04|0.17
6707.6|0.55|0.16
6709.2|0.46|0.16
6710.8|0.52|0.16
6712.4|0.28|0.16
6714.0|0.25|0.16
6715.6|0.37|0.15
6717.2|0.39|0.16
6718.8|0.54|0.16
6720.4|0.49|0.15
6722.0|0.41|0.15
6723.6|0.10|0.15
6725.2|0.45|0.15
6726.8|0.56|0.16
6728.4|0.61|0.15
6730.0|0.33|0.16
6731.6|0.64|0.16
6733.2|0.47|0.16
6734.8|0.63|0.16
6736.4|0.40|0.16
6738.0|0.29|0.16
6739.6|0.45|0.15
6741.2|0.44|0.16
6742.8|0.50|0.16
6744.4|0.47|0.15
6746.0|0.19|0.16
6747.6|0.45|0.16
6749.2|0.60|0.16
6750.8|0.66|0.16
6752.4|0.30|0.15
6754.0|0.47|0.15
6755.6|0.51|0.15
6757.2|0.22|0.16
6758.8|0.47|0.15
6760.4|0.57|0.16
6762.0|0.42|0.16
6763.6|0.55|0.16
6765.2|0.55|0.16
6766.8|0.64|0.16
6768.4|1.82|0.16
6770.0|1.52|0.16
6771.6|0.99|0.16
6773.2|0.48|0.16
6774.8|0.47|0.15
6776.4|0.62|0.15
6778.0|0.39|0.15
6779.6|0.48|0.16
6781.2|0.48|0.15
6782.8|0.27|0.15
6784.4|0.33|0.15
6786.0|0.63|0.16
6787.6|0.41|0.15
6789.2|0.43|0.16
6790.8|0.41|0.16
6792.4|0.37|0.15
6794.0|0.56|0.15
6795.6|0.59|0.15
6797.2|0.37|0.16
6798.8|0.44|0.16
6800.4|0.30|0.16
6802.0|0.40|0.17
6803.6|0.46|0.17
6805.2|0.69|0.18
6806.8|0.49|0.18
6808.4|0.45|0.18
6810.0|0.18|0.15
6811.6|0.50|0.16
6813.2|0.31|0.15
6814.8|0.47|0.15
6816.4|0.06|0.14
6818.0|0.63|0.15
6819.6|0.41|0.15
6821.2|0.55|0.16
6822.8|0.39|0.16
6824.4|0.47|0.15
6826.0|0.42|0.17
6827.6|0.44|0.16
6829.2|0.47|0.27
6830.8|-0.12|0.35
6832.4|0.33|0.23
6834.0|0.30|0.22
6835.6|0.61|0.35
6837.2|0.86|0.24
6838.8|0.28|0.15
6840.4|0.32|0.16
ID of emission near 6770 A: [O III] 5007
